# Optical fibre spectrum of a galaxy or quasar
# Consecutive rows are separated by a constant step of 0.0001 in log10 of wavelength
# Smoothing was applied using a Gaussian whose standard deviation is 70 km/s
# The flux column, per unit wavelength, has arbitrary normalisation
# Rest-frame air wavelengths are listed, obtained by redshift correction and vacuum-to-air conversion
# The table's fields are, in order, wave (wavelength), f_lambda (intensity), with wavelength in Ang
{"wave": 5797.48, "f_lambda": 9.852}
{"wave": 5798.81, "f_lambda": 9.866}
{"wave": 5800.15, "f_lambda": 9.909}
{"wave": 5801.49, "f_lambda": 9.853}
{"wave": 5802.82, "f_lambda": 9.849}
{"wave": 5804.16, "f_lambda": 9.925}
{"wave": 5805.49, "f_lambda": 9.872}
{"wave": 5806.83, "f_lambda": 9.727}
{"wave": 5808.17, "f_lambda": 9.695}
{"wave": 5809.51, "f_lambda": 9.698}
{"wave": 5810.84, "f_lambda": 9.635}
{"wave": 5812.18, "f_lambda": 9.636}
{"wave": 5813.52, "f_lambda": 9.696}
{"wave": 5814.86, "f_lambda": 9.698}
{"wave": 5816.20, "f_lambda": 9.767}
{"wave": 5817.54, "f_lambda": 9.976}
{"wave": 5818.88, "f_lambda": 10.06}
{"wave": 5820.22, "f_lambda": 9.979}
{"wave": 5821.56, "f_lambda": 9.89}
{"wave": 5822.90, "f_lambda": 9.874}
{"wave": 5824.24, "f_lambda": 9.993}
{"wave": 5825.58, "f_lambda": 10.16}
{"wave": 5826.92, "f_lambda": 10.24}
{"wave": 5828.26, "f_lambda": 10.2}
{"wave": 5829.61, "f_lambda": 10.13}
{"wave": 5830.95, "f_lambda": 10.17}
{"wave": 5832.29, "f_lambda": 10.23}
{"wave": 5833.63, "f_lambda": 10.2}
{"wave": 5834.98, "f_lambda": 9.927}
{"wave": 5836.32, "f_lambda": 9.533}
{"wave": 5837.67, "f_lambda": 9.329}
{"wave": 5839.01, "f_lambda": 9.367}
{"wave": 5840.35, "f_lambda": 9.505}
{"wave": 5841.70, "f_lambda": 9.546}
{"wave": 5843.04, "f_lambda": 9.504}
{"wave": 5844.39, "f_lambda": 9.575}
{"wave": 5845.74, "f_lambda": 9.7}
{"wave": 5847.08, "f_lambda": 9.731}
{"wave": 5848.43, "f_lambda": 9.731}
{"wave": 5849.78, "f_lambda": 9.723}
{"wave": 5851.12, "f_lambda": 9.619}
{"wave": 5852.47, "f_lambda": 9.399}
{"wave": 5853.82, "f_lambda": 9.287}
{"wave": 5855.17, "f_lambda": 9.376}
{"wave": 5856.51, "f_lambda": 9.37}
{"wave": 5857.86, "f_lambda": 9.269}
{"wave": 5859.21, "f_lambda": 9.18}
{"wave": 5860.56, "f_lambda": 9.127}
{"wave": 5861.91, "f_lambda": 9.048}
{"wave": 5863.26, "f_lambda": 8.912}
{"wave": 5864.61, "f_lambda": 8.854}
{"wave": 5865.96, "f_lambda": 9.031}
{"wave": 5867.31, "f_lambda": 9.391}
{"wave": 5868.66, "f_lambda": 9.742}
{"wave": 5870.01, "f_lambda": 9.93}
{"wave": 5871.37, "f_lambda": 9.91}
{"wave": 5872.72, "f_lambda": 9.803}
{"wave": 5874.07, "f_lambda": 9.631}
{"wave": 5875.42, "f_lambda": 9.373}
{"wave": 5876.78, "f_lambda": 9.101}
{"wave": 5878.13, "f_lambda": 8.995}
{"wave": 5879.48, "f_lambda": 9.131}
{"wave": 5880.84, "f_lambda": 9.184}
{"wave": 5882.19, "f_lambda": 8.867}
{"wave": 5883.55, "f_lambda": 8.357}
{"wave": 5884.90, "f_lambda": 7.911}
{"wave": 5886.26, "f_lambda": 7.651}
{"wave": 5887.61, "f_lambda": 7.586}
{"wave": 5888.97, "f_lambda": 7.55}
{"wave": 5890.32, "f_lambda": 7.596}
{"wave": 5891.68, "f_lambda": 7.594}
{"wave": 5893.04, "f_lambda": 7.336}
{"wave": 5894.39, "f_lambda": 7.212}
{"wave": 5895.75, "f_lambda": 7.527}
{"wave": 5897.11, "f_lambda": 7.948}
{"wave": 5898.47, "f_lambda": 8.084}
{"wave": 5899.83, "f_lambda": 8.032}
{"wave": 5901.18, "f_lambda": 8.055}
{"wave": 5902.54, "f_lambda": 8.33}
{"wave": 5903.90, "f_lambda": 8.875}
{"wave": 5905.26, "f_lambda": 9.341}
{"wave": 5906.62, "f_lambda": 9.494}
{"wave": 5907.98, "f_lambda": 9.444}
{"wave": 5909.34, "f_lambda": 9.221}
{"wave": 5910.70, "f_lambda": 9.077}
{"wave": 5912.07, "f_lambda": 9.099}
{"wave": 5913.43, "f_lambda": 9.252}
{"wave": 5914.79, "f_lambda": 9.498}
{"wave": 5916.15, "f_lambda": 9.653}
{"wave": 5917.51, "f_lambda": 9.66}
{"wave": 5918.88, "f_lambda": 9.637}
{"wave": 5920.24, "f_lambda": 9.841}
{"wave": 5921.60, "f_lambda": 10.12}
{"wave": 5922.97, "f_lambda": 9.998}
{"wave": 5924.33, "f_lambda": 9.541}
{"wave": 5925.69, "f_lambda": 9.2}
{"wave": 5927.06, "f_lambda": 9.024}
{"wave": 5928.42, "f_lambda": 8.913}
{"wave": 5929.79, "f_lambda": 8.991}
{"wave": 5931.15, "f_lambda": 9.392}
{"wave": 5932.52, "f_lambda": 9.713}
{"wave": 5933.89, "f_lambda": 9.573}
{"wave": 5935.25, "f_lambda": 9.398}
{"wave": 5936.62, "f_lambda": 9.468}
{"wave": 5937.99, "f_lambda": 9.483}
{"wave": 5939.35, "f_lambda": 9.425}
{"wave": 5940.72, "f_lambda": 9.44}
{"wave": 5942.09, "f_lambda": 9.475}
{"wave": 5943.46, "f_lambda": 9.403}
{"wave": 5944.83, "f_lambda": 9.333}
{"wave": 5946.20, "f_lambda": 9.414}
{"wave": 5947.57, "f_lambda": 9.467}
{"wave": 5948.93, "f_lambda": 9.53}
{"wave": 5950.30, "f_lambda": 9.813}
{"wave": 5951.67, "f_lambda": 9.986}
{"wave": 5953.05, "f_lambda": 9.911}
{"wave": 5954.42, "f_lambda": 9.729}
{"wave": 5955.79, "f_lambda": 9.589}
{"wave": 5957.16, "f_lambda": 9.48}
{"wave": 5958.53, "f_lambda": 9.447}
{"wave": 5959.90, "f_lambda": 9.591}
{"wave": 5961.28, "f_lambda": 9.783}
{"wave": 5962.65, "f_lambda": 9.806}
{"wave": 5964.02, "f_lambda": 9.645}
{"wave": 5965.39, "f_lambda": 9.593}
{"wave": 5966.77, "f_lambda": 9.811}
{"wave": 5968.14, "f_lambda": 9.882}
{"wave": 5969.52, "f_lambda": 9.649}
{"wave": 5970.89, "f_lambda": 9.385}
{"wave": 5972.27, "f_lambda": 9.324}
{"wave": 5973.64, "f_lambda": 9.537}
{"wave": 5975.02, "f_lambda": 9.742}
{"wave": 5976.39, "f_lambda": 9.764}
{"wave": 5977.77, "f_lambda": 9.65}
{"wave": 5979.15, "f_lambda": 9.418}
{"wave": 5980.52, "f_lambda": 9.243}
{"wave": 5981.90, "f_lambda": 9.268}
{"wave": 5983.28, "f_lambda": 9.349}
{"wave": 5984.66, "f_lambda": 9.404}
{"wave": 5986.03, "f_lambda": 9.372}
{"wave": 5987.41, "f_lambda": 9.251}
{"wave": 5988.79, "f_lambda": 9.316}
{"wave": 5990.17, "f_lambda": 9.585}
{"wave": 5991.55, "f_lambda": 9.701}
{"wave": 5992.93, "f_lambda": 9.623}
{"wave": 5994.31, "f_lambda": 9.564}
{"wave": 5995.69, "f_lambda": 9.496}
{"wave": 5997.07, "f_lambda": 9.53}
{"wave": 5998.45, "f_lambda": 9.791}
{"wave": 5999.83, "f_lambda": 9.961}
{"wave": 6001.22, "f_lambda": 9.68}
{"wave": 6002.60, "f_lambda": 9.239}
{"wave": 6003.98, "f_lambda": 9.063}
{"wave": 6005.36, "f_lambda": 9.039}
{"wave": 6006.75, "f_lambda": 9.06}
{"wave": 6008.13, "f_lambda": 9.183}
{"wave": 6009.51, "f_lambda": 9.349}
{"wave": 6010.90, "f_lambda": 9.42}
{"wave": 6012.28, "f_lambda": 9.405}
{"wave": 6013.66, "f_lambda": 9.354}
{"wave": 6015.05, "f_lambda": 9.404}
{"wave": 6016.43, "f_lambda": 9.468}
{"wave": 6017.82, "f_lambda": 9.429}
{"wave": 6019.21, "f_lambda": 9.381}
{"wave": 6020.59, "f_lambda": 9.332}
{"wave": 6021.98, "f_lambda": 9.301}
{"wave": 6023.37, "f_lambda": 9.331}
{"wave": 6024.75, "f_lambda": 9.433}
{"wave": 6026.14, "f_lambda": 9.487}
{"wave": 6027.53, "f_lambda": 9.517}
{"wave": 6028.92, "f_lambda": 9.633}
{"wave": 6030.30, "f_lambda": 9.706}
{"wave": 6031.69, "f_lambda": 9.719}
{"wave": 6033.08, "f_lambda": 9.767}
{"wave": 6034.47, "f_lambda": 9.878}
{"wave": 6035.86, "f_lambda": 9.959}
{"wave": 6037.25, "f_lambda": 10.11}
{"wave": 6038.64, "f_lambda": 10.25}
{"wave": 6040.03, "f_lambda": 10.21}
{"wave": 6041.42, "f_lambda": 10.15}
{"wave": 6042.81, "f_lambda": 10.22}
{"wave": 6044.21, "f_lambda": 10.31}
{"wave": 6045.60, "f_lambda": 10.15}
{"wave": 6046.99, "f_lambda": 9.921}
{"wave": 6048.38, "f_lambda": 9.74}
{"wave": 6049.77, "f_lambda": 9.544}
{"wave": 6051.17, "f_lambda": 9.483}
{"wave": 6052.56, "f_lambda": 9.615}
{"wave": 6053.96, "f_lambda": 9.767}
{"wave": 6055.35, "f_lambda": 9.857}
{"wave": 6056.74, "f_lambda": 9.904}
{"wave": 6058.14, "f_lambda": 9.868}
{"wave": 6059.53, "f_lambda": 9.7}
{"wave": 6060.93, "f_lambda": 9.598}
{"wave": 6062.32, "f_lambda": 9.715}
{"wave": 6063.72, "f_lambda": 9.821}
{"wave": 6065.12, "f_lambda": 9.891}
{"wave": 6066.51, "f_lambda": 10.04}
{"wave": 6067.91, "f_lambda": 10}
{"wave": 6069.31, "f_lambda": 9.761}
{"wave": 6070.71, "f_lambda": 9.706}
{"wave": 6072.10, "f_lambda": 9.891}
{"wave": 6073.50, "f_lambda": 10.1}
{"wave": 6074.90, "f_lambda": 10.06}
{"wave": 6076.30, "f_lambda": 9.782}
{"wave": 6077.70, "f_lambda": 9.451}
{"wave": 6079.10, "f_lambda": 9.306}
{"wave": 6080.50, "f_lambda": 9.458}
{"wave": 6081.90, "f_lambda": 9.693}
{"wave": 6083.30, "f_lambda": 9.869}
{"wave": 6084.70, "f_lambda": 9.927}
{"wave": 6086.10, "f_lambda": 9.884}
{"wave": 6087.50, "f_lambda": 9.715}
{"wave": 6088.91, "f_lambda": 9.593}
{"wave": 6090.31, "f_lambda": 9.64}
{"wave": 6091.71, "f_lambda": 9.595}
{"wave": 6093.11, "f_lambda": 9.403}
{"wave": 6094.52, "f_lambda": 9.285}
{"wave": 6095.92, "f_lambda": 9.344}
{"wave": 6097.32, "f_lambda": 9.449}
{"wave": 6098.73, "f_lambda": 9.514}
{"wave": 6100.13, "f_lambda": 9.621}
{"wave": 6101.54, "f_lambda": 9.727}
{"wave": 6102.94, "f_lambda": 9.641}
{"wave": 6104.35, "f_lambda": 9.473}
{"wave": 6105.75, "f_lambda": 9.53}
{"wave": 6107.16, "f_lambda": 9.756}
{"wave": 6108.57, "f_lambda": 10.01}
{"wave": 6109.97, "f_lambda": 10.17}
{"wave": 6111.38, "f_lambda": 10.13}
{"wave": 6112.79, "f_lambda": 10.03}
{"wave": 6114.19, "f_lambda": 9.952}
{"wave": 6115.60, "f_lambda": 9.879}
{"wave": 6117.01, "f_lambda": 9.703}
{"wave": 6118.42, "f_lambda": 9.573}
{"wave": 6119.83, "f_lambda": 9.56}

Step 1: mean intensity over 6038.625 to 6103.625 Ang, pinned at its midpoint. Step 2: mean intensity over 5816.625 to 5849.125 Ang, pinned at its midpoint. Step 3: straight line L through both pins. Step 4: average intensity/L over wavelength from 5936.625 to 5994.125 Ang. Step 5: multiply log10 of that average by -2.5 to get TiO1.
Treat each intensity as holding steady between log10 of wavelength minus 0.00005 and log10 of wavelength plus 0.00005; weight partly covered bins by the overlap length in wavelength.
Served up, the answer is 0.03 mag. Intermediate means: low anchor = 9.85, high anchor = 9.76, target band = 9.55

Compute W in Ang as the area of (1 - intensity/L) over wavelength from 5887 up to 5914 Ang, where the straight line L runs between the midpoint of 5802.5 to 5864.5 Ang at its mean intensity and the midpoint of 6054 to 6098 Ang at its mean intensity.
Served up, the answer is 3.8 Ang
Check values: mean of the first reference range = 9.69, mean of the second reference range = 9.72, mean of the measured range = 8.33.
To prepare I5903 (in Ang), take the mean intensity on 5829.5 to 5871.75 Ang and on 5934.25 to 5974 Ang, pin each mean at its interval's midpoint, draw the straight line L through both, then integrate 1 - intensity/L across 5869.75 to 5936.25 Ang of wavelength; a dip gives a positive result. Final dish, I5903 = 4.5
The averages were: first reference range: 9.53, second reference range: 9.58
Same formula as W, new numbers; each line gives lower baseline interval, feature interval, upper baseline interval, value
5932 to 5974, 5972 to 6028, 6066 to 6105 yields 1.1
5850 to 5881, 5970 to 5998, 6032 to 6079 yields 0.6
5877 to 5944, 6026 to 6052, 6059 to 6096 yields -1.0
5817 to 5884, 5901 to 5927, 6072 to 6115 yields 0.7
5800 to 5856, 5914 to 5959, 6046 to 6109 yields 1.0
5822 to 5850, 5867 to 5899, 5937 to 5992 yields 3.9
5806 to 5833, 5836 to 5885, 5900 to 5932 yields 1.6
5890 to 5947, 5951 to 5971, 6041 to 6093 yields -1.0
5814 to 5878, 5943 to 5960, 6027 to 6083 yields 0.2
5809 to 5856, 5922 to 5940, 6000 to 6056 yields 0.5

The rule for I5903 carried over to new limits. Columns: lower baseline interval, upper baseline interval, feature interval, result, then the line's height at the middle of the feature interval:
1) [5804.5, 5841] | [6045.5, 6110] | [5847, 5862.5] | 0.7 Ang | 9.84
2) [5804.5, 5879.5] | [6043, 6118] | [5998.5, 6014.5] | 0.6 Ang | 9.72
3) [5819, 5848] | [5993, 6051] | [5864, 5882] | 0.8 Ang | 9.8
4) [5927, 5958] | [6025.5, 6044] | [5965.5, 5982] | 0.1 Ang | 9.63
